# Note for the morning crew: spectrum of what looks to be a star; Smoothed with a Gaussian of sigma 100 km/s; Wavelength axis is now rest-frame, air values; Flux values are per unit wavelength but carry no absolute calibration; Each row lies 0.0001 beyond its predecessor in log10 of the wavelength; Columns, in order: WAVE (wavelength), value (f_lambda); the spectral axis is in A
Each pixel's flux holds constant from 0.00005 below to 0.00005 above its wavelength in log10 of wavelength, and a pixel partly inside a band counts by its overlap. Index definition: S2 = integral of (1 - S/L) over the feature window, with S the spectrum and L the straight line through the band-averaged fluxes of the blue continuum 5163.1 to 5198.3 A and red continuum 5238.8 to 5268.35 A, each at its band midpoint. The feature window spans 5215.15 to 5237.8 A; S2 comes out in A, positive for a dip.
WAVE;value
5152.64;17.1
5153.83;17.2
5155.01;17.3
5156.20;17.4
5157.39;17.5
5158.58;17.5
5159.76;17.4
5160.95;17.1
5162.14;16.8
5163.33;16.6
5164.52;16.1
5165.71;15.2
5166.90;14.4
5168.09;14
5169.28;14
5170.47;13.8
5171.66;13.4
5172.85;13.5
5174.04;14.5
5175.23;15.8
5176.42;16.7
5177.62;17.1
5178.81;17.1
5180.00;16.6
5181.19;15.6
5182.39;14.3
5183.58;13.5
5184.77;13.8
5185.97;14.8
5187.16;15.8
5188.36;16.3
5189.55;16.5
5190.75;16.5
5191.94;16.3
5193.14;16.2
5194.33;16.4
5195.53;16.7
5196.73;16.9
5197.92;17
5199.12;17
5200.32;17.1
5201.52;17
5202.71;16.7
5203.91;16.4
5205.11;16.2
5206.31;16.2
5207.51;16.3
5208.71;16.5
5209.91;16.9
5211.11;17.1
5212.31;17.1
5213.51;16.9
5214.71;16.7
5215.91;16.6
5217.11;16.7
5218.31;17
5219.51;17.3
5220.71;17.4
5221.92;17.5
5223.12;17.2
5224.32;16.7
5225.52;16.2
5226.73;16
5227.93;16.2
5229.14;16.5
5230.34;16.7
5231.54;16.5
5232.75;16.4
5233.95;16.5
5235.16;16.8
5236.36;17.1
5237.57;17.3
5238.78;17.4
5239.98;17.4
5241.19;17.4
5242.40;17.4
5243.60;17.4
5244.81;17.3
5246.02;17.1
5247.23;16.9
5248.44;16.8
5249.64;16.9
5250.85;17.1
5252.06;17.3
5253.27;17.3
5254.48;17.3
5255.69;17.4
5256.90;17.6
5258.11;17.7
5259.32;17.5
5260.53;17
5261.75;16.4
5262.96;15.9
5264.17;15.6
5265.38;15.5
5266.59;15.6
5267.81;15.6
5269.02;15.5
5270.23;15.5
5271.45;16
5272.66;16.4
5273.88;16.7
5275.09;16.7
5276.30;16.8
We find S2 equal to -0.5 A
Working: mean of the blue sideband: 15.5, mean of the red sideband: 16.9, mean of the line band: 16.8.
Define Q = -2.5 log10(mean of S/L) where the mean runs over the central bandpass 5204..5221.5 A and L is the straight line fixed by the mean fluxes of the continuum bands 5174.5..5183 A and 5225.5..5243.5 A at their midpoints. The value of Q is -0.01 mag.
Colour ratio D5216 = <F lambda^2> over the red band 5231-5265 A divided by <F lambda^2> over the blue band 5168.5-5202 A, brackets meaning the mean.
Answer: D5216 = 1.1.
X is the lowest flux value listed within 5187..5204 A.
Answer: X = 15.8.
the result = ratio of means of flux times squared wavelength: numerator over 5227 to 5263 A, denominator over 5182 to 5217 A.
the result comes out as 1.06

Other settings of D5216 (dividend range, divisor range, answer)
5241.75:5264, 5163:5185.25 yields 1.17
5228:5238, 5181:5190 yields 1.13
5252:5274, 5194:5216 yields 1.01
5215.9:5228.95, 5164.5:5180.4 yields 1.13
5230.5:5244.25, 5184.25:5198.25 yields 1.08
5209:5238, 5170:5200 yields 1.09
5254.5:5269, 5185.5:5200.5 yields 1.03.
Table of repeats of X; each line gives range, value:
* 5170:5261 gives 13.4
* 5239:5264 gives 15.9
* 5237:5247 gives 17.1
